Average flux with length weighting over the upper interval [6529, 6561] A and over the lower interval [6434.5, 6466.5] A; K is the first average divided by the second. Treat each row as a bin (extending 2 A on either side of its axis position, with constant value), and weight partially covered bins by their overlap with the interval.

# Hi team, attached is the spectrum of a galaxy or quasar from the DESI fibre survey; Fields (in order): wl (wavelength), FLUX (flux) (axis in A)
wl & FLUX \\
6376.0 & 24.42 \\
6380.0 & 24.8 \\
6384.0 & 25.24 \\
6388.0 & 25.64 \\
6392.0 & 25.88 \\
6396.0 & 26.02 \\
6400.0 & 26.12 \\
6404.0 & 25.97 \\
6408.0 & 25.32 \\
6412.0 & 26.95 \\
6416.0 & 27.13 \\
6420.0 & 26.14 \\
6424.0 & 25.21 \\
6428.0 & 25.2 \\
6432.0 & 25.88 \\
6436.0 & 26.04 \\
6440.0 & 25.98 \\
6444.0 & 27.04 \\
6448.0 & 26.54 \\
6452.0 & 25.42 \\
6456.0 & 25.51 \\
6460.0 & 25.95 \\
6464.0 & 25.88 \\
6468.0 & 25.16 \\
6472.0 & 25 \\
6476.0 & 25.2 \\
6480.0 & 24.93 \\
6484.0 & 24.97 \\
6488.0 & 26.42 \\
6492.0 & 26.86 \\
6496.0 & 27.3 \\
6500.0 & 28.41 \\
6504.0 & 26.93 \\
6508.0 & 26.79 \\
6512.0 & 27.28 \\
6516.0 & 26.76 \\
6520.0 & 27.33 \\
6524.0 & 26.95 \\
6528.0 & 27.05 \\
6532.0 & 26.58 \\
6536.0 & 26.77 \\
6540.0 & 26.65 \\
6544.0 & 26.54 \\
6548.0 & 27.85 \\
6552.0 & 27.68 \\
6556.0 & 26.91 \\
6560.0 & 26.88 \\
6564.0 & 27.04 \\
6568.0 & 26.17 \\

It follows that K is 1.0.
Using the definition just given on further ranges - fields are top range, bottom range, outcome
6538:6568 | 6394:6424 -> 1.03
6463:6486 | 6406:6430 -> 0.97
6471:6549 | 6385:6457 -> 1.02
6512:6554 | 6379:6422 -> 1.04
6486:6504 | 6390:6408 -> 1.05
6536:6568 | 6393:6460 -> 1.04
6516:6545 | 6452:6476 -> 1.05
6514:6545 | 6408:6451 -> 1.03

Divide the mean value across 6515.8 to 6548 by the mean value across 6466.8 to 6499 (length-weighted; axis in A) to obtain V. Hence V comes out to 1.0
